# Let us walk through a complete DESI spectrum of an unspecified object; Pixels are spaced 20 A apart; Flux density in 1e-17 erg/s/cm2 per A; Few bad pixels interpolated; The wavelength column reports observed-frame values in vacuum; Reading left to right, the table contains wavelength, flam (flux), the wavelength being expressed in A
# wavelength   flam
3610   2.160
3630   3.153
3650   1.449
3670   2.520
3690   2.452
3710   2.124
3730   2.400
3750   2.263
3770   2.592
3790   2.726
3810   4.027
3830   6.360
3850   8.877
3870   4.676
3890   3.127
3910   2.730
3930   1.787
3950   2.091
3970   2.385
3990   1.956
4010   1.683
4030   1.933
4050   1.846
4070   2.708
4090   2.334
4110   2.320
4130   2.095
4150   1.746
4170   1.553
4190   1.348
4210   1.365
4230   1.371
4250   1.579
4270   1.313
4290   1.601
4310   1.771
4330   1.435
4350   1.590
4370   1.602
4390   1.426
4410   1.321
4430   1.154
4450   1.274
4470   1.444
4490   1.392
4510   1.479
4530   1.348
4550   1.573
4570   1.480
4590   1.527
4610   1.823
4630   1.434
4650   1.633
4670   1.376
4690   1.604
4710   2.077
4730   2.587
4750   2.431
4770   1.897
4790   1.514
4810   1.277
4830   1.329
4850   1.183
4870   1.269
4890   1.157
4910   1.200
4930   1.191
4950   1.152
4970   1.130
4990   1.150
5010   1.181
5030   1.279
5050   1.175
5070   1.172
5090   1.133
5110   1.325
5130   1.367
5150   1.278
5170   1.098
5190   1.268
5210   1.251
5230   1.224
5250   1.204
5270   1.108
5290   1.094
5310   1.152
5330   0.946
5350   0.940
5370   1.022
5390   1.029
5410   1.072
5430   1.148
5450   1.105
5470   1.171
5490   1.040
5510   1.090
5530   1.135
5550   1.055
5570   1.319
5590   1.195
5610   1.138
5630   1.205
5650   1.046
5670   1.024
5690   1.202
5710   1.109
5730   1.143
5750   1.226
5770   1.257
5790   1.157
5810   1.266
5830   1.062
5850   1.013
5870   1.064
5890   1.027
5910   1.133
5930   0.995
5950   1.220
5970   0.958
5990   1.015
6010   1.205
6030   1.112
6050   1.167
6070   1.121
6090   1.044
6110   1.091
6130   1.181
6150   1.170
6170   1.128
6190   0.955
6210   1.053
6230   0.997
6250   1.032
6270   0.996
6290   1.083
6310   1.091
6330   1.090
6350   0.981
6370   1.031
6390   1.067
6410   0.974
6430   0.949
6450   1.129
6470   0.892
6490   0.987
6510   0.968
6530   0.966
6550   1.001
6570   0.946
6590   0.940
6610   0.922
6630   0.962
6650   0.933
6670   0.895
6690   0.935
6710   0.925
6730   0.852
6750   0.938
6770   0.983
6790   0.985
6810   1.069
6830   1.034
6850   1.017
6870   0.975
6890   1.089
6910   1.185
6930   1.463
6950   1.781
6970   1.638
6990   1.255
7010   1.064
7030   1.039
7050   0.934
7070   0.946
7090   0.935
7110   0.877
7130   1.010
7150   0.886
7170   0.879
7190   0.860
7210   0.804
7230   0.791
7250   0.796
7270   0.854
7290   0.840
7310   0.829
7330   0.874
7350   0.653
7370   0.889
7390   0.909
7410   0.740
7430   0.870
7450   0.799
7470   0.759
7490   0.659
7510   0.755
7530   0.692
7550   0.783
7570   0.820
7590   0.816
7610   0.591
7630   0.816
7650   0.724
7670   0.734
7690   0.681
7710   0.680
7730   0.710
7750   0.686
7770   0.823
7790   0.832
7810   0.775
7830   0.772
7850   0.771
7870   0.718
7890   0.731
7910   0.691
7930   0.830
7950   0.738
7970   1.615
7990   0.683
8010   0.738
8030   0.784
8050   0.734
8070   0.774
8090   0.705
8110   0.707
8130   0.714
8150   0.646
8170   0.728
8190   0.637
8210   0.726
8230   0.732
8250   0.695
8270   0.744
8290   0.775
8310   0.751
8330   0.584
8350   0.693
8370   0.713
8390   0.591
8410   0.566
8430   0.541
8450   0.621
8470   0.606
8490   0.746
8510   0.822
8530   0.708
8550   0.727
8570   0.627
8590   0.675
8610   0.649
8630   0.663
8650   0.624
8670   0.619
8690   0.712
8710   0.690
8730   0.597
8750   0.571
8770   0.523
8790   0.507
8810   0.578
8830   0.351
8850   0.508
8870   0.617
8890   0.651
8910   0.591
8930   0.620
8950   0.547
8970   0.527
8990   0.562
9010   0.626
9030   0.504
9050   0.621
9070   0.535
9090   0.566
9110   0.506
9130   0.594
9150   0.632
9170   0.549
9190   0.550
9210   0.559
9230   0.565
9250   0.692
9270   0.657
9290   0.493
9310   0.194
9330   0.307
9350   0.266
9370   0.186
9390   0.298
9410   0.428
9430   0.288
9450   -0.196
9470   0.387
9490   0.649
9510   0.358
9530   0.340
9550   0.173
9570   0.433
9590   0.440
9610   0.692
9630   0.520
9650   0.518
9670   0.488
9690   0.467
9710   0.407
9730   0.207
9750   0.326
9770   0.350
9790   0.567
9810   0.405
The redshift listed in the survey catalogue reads 1.48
